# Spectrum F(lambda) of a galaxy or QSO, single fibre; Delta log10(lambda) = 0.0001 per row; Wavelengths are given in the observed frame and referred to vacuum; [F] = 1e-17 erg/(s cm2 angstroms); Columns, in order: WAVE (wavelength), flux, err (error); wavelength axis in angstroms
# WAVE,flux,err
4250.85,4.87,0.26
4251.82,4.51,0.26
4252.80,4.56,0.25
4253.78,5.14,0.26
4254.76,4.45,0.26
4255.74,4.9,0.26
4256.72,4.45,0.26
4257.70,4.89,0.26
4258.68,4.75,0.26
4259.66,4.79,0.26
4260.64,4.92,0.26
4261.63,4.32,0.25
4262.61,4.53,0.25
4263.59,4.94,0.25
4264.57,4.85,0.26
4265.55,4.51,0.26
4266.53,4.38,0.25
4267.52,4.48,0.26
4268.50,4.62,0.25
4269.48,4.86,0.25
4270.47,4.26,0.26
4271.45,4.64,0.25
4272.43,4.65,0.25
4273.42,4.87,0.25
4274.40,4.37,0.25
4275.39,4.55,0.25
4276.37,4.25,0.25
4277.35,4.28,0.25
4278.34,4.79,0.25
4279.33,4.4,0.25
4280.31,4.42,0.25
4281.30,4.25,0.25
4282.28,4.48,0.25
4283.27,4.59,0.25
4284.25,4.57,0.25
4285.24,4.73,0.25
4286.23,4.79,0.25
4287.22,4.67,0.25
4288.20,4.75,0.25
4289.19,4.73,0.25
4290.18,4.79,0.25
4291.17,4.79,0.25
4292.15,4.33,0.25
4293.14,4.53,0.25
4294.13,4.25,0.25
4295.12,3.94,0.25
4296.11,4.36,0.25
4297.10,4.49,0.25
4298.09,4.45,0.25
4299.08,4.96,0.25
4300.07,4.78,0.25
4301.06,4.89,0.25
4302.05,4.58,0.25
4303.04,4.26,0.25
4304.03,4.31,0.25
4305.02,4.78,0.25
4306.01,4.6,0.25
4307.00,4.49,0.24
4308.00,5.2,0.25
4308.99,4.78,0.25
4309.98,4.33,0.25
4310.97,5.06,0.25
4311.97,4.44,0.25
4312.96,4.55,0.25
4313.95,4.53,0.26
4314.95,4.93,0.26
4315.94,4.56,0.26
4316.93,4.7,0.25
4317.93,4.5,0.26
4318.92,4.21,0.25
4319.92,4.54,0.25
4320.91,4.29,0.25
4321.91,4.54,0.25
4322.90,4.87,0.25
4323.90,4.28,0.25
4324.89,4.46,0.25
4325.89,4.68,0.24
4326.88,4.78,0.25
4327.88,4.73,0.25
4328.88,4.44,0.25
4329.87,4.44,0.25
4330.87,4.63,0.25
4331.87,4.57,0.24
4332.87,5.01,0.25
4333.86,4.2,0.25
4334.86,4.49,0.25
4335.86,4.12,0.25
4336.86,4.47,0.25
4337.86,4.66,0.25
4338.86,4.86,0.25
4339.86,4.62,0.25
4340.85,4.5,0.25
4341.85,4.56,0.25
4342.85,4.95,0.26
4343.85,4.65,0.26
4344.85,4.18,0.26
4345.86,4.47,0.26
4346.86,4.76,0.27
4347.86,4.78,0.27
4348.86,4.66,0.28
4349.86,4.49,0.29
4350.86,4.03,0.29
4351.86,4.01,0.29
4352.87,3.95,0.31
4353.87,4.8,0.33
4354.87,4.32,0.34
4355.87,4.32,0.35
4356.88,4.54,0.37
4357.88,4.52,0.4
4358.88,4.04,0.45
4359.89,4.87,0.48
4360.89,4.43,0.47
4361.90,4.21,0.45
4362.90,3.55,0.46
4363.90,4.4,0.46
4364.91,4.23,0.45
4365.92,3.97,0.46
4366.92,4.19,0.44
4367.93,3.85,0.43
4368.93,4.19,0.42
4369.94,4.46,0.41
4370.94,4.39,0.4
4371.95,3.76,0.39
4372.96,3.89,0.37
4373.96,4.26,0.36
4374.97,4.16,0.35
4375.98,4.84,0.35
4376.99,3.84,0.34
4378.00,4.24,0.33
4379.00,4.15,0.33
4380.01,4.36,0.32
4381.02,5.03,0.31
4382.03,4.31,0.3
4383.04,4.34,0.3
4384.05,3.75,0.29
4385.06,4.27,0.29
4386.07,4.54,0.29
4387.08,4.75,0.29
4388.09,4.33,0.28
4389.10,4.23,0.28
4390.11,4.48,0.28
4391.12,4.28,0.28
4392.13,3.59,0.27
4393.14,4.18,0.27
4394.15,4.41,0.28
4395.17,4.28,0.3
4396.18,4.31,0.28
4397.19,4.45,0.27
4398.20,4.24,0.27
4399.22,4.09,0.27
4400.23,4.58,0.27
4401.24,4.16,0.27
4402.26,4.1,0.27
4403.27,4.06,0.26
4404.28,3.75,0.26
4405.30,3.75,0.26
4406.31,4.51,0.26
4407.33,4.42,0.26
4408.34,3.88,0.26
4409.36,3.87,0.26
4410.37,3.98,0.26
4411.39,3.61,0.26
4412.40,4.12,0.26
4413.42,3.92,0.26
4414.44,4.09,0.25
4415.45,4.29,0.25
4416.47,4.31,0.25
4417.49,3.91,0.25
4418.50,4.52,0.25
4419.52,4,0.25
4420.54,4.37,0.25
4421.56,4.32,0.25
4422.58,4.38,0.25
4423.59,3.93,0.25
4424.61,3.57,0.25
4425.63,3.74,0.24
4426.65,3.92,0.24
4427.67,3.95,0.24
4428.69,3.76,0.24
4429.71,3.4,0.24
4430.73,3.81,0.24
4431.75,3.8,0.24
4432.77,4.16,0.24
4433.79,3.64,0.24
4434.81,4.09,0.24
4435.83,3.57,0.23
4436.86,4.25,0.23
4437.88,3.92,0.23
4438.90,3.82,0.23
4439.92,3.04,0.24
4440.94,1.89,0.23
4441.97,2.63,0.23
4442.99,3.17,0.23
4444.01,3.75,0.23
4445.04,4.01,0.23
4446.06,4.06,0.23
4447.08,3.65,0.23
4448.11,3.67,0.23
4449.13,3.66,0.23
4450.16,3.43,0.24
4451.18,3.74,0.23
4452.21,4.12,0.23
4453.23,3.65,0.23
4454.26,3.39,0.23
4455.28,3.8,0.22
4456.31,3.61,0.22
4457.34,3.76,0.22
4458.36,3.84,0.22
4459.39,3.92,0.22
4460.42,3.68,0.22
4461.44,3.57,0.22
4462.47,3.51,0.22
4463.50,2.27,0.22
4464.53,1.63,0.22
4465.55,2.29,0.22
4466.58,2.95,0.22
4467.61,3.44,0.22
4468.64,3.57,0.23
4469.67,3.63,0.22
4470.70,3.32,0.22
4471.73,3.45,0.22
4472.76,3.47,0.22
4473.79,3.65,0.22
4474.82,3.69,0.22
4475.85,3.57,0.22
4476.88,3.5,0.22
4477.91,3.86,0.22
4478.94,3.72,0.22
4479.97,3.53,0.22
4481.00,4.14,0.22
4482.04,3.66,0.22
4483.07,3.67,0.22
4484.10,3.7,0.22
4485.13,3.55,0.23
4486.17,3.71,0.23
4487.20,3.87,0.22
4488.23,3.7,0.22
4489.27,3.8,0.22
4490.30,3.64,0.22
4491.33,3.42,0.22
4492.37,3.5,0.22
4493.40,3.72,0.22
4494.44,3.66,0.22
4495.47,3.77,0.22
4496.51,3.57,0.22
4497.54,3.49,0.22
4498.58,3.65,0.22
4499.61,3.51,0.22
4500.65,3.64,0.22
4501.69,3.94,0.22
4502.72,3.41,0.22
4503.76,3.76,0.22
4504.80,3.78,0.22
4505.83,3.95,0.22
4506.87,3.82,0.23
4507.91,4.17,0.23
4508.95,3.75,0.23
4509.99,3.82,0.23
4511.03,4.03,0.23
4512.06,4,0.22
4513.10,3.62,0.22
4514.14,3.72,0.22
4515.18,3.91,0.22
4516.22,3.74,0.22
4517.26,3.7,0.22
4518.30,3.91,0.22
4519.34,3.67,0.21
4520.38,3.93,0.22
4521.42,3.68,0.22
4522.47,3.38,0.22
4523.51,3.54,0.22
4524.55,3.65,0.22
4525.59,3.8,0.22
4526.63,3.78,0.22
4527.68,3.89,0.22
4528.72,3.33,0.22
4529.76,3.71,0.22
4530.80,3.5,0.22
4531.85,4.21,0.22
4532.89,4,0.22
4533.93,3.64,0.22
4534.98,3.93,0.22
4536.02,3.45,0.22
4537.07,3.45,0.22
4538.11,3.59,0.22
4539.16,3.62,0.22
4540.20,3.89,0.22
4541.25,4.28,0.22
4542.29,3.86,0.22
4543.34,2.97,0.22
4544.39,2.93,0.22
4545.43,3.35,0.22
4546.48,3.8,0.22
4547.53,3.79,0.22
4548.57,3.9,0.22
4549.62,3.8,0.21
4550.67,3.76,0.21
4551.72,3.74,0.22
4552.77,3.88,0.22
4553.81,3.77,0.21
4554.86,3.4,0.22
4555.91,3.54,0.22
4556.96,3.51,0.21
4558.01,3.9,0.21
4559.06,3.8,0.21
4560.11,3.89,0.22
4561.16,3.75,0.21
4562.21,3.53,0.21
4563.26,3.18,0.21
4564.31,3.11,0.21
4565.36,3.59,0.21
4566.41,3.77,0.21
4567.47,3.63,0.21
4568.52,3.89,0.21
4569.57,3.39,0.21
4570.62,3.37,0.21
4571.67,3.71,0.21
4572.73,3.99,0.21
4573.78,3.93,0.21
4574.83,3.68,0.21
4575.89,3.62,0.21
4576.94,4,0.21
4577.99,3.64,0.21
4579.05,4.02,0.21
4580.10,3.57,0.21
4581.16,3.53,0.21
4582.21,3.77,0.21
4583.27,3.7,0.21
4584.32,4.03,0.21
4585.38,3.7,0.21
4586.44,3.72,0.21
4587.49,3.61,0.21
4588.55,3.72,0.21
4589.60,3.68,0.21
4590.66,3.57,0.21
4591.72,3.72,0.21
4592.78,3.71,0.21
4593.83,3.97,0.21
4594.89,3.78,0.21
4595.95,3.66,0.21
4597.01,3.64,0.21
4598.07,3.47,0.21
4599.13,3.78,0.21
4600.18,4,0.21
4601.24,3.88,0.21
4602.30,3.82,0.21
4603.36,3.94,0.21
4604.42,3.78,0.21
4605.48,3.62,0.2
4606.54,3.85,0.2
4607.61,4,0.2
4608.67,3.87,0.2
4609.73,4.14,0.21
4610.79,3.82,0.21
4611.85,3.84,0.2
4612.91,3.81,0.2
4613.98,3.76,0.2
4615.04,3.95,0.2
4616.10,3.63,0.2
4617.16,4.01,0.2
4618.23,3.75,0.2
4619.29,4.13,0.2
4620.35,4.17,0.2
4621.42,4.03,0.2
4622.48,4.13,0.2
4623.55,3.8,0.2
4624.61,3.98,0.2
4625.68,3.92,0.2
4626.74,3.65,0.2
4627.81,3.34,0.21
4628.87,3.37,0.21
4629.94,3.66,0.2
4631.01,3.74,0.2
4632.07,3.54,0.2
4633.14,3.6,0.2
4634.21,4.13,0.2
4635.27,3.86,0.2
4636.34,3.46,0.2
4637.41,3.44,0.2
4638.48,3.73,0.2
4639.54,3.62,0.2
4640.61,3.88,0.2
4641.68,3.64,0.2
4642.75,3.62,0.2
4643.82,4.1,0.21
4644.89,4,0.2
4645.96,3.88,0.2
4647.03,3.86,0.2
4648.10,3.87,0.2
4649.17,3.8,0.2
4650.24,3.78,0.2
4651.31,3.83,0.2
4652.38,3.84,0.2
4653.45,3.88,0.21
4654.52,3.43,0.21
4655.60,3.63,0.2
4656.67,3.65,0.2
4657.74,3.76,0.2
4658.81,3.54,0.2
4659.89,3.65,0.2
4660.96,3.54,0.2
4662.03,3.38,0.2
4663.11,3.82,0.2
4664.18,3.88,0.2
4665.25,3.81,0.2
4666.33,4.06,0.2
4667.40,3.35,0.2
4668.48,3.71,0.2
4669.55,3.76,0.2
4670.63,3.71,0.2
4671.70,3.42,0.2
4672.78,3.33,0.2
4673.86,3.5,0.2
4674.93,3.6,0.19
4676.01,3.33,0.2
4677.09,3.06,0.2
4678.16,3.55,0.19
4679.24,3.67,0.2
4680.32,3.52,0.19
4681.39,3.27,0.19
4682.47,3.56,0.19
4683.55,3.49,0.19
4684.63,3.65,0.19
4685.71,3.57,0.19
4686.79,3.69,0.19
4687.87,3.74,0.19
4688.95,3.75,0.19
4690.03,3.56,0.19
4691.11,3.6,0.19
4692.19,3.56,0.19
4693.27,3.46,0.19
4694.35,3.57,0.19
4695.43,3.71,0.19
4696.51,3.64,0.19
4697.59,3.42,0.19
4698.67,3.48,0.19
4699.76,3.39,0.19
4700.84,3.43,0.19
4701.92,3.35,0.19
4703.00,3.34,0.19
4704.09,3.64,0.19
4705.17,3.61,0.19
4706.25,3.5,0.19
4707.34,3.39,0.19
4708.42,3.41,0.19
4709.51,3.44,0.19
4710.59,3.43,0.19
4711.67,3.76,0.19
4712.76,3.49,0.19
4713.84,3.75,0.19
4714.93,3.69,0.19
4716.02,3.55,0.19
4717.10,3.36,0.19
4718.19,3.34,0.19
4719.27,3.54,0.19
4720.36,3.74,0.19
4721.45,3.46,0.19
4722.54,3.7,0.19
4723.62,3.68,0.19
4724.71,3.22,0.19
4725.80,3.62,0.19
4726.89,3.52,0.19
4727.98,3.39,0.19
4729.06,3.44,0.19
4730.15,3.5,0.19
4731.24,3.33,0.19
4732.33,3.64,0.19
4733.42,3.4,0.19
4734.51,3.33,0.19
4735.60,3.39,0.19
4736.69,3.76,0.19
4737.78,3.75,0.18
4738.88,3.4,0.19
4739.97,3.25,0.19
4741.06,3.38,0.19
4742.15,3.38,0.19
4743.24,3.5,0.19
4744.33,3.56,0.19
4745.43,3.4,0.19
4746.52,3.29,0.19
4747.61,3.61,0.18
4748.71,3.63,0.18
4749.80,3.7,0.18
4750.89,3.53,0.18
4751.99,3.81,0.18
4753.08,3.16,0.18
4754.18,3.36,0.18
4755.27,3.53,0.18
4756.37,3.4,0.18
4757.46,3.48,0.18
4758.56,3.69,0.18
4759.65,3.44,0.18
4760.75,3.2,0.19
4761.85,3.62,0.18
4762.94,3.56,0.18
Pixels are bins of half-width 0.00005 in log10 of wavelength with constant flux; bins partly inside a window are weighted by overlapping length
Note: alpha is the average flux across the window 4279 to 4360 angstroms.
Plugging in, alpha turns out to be 4.55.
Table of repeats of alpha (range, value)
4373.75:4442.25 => 4.05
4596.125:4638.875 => 3.8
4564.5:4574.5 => 3.68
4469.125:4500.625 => 3.64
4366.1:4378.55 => 4.17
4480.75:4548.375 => 3.71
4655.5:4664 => 3.63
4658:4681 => 3.58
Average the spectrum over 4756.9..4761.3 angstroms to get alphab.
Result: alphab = 3.45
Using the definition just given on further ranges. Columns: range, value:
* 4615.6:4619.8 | 3.88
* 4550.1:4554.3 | 3.79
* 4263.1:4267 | 4.68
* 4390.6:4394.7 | 4.12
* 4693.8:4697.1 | 3.64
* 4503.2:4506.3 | 3.82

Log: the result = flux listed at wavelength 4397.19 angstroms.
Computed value 4.45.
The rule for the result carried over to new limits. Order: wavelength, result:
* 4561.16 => 3.75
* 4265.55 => 4.51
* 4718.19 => 3.34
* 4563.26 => 3.18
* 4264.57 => 4.85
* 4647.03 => 3.86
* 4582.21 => 3.77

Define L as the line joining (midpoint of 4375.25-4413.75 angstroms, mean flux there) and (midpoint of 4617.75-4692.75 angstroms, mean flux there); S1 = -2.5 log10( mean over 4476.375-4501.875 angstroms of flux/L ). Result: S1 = 0.098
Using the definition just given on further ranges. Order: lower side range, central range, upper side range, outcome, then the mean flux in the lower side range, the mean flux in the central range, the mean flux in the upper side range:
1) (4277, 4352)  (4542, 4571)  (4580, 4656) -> 0.098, 4.56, 3.6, 3.78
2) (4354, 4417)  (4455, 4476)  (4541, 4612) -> 0.193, 4.22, 3.35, 3.71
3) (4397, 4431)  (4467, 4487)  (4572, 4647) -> 0.098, 4.05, 3.62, 3.79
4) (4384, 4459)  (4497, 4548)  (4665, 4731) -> 0.022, 3.94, 3.71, 3.54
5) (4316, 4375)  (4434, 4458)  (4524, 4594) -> 0.135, 4.42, 3.6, 3.69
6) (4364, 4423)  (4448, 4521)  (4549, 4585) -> 0.089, 4.2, 3.62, 3.69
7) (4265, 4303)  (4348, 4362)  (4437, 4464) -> -0.069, 4.55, 4.39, 3.53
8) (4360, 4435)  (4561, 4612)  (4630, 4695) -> 0.018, 4.14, 3.73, 3.65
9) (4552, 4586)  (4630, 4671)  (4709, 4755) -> -0.041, 3.68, 3.73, 3.5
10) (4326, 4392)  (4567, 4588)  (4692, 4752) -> 0.037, 4.38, 3.73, 3.51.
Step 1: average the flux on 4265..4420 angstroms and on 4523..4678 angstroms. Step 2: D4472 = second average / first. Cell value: 0.8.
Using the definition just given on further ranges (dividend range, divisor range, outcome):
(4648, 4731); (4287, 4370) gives 0.79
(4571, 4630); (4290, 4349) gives 0.83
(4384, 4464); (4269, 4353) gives 0.86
